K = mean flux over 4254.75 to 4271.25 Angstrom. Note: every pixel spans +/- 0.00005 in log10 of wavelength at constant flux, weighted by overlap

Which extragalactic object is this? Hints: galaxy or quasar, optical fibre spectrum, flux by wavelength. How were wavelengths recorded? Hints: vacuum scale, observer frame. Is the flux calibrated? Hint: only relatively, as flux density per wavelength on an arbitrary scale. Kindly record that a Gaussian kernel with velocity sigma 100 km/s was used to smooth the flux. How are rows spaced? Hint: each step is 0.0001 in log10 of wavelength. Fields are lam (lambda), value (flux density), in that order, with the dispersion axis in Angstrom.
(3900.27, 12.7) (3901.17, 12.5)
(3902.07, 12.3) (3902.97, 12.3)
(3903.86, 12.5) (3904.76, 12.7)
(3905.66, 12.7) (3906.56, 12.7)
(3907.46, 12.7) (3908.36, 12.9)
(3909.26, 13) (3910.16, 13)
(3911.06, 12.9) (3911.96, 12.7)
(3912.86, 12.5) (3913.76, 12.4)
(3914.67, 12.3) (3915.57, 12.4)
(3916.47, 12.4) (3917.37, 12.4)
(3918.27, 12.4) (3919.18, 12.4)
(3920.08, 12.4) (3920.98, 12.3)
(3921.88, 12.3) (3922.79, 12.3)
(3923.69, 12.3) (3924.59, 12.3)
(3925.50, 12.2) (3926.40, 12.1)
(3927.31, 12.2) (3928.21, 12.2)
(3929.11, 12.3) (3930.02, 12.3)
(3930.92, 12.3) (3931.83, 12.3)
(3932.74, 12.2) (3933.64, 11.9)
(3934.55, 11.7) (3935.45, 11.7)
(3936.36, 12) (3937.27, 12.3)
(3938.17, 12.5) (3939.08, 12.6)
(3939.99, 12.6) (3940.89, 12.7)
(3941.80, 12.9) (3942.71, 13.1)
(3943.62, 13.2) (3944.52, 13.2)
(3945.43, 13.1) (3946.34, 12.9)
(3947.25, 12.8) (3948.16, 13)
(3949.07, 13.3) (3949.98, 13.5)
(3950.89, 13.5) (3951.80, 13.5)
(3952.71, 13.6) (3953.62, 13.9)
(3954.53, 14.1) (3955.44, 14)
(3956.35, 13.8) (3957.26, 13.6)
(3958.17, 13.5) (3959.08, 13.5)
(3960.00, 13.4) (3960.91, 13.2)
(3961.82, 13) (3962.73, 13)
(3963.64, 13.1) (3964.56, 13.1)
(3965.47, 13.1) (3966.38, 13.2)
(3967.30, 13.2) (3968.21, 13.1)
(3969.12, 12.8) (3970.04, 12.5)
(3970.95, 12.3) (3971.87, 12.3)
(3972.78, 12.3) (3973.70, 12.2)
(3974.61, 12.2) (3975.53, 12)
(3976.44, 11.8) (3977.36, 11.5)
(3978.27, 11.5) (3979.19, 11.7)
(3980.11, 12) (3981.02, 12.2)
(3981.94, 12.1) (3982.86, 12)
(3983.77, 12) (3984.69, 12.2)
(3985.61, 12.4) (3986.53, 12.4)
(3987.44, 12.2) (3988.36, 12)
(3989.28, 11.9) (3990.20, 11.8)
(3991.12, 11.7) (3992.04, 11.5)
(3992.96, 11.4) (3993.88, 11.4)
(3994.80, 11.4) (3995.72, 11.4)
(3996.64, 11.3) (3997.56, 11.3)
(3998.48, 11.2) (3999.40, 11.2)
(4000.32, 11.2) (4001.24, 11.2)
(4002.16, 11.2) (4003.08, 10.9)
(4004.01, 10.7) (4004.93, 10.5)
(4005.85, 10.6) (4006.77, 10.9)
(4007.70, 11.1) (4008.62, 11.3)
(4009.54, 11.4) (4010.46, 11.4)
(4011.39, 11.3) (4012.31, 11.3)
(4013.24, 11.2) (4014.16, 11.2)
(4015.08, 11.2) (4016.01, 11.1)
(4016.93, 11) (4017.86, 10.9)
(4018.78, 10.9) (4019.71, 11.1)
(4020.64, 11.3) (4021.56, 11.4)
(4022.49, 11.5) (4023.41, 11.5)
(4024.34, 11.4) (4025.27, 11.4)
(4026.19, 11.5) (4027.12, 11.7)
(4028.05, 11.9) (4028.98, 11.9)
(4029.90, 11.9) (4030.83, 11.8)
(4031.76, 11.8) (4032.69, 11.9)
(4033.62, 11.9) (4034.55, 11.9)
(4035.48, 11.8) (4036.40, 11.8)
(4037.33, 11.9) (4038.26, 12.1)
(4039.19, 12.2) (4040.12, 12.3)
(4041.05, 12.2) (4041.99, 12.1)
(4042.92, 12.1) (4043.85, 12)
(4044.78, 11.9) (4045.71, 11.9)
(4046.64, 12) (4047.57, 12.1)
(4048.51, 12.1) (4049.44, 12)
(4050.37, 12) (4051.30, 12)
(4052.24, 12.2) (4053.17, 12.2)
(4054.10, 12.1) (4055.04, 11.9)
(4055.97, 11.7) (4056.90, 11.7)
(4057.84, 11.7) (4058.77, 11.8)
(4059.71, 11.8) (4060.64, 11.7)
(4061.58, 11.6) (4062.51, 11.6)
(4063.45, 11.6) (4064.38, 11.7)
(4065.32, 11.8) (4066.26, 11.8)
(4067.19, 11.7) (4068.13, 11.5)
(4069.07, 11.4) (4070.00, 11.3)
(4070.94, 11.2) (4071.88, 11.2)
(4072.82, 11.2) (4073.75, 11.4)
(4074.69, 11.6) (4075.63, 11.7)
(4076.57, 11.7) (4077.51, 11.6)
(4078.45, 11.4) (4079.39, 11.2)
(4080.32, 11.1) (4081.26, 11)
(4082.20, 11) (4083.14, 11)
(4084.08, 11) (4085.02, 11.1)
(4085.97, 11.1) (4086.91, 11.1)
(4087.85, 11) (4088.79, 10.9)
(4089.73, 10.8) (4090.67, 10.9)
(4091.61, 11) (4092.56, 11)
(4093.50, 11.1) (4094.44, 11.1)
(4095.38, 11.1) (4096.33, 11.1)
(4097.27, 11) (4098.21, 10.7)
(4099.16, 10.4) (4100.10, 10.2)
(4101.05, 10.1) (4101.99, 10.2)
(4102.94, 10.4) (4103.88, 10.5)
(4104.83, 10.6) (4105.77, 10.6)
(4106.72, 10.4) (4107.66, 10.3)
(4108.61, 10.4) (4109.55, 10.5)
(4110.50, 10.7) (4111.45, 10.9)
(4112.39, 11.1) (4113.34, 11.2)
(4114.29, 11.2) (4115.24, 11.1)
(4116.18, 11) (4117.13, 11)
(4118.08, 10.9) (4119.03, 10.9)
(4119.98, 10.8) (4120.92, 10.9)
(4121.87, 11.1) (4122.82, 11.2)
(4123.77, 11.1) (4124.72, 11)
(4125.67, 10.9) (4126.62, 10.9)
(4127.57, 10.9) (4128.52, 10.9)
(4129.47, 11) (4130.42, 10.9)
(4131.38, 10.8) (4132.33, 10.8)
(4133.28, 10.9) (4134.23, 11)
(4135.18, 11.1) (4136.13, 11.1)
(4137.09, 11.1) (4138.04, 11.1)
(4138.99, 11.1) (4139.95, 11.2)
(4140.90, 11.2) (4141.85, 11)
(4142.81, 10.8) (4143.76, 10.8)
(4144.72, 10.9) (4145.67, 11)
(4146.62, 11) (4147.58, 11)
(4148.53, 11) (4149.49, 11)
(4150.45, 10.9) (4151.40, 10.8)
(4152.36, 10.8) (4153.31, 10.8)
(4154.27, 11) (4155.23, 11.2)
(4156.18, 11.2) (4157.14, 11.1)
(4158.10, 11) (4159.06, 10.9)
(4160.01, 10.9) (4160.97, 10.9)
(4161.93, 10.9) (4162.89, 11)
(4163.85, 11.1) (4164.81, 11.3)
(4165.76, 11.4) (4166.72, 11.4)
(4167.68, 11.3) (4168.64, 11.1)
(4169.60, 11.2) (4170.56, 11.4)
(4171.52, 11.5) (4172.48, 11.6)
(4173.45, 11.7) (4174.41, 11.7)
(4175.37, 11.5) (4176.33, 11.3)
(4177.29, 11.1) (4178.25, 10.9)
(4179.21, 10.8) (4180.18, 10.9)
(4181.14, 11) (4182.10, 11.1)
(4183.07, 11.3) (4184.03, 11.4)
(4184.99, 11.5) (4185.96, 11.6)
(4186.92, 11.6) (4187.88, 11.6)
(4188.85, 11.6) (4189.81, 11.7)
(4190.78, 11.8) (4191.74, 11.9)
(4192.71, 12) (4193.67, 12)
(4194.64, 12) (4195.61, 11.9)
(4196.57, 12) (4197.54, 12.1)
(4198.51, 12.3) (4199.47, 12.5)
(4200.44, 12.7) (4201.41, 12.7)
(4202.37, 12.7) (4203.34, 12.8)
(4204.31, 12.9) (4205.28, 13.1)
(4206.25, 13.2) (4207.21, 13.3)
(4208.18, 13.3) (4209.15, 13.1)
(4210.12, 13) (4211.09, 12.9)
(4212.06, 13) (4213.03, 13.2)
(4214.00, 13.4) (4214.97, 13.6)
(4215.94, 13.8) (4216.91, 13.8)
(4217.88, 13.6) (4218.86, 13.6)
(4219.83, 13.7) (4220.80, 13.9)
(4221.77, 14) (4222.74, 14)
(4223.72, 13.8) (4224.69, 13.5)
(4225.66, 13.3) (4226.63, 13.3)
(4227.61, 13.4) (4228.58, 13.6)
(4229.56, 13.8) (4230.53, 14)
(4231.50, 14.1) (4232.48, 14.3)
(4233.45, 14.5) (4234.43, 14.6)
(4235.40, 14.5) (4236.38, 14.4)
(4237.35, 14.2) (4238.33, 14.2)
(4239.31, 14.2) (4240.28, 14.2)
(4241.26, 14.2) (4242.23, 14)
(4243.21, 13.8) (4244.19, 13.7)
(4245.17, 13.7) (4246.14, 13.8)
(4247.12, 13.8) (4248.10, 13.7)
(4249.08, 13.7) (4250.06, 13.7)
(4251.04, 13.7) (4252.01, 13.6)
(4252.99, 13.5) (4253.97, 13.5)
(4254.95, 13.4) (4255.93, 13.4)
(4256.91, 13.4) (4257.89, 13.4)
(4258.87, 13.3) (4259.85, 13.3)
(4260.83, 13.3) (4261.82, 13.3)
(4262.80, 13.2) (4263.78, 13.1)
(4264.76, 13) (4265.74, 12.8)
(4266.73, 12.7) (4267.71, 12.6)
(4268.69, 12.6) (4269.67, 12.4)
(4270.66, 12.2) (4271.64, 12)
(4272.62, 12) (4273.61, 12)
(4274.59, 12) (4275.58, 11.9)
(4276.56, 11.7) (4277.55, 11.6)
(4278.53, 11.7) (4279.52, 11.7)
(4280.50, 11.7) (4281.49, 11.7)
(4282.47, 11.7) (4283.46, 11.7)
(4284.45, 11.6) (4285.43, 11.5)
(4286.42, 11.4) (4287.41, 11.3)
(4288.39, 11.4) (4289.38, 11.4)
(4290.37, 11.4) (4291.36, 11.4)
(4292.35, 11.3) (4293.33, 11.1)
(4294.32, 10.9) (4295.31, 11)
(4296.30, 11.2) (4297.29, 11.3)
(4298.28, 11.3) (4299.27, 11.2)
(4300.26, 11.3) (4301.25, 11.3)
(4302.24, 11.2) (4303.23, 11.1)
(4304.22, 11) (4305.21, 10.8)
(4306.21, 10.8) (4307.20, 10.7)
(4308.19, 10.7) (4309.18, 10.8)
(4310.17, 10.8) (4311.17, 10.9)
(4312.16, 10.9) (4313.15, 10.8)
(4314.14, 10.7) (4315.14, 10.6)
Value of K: 13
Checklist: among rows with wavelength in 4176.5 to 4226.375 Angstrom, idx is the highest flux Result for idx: 14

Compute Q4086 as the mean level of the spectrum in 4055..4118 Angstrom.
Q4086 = 11.1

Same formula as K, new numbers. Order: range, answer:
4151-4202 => 11.4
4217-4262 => 13.8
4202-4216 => 13.1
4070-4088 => 11.2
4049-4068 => 11.8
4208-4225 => 13.5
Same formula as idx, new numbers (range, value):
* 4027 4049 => 12.3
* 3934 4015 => 14.1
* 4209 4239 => 14.6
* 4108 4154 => 11.2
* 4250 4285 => 13.7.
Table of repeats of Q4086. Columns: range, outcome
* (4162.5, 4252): 12.8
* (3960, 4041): 11.8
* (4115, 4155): 11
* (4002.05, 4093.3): 11.5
